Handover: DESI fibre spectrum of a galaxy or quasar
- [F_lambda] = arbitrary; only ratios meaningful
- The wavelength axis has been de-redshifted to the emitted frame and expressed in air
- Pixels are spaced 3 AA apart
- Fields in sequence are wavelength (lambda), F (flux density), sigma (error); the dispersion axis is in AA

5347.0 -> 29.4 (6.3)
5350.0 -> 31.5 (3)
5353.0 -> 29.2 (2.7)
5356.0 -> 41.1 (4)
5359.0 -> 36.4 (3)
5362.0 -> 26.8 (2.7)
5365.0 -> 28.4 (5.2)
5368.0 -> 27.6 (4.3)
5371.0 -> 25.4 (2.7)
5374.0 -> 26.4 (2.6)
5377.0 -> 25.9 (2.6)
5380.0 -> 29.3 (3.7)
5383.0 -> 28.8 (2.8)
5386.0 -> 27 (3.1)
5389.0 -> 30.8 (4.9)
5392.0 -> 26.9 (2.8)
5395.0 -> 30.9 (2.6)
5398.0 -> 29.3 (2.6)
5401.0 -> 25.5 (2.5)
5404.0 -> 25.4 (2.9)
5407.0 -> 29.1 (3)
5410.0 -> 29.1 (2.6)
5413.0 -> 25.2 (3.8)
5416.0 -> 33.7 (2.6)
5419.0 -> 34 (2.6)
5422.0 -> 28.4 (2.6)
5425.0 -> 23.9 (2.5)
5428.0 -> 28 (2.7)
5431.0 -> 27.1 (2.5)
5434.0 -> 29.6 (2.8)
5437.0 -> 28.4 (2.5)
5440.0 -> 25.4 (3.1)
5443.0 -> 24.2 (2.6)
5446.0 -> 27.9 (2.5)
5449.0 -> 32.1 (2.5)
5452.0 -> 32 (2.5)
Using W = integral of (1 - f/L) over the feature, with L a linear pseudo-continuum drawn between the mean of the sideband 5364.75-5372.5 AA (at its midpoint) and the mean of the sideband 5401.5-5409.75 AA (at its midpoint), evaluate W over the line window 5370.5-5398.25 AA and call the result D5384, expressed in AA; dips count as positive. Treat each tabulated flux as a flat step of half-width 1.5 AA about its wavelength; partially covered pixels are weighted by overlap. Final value -1.0 AA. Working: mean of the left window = 26.9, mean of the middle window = 28.1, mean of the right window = 27.3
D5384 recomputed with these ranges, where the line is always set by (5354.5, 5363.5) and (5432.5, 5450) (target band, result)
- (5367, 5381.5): 2.8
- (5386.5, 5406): 2.2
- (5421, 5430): 0.8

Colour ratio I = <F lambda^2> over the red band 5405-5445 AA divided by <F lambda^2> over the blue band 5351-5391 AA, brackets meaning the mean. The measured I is 1.0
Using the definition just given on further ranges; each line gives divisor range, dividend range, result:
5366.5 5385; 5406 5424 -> 1.11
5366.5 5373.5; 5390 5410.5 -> 1.07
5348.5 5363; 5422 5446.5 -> 0.83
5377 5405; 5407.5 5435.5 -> 1.03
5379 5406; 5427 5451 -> 1.01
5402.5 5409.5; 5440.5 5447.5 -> 0.96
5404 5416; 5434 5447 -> 0.96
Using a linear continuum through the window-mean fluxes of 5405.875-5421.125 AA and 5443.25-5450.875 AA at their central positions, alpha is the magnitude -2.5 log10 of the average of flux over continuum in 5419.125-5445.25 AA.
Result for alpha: 0.09 mag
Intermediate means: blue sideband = 30.2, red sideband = 29.1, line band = 27.3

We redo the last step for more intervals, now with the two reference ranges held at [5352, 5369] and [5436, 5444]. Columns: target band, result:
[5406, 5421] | -0.09 mag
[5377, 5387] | 0.08 mag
